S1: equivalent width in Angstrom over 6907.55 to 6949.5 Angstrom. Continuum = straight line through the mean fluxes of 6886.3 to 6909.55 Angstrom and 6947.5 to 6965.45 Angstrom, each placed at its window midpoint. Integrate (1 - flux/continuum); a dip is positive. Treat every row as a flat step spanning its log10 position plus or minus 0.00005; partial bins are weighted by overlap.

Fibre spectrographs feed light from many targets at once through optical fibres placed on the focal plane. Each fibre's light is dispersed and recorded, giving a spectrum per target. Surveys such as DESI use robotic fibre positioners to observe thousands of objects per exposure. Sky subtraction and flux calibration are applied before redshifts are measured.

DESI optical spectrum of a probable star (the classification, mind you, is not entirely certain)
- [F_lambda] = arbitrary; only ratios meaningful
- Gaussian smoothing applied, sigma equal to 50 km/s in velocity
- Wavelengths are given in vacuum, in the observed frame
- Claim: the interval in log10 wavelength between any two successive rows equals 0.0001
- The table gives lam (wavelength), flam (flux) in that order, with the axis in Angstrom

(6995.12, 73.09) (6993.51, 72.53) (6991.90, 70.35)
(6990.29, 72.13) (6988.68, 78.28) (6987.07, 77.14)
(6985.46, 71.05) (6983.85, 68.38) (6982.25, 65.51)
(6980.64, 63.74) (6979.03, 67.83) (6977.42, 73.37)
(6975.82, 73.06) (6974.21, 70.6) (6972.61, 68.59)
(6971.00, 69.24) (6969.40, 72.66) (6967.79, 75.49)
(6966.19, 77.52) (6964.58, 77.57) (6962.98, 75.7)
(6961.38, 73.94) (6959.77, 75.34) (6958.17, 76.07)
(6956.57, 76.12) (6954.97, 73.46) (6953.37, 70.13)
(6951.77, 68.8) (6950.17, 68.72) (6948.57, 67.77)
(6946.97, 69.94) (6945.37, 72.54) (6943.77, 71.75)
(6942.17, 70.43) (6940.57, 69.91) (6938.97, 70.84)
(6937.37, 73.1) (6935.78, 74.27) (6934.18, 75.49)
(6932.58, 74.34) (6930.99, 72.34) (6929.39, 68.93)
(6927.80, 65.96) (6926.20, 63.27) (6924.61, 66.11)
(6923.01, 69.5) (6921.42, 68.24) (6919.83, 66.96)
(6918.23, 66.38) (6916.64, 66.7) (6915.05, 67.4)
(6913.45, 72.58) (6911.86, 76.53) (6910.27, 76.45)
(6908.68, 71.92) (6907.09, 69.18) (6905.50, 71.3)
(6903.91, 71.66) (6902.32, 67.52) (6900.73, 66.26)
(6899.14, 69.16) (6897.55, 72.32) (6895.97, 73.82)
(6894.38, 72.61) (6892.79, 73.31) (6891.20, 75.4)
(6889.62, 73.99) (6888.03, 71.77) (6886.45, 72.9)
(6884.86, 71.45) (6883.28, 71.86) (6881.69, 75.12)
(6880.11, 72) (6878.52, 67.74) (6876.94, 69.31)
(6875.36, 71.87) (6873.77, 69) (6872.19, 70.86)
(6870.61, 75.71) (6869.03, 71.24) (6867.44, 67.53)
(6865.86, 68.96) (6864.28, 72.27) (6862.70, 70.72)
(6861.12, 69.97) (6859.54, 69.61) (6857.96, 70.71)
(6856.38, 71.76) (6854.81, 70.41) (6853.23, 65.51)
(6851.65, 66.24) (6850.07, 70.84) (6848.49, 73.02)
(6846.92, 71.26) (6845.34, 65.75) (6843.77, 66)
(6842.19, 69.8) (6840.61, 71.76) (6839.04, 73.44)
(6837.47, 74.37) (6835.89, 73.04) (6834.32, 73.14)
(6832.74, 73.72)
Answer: 1.1 Angstrom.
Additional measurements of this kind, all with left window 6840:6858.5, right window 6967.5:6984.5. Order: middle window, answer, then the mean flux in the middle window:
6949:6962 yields -0.6 Angstrom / 72.7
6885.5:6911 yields -0.9 Angstrom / 71.8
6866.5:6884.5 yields -0.4 Angstrom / 71.1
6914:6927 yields 0.5 Angstrom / 66.9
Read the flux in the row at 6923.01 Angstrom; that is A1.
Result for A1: 69.5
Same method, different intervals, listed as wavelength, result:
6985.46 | 71.05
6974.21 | 70.6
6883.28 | 71.86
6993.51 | 72.53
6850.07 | 70.84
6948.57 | 67.77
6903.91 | 71.66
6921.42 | 68.24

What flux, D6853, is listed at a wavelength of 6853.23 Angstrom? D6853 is 65.51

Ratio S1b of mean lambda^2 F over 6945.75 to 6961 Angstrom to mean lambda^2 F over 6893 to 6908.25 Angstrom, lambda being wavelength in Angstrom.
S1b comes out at 1.0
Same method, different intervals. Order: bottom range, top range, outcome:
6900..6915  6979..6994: 1.02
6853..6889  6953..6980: 1.06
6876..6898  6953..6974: 1.04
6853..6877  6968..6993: 1.04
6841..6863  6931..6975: 1.08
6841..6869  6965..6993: 1.07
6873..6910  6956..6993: 1.04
